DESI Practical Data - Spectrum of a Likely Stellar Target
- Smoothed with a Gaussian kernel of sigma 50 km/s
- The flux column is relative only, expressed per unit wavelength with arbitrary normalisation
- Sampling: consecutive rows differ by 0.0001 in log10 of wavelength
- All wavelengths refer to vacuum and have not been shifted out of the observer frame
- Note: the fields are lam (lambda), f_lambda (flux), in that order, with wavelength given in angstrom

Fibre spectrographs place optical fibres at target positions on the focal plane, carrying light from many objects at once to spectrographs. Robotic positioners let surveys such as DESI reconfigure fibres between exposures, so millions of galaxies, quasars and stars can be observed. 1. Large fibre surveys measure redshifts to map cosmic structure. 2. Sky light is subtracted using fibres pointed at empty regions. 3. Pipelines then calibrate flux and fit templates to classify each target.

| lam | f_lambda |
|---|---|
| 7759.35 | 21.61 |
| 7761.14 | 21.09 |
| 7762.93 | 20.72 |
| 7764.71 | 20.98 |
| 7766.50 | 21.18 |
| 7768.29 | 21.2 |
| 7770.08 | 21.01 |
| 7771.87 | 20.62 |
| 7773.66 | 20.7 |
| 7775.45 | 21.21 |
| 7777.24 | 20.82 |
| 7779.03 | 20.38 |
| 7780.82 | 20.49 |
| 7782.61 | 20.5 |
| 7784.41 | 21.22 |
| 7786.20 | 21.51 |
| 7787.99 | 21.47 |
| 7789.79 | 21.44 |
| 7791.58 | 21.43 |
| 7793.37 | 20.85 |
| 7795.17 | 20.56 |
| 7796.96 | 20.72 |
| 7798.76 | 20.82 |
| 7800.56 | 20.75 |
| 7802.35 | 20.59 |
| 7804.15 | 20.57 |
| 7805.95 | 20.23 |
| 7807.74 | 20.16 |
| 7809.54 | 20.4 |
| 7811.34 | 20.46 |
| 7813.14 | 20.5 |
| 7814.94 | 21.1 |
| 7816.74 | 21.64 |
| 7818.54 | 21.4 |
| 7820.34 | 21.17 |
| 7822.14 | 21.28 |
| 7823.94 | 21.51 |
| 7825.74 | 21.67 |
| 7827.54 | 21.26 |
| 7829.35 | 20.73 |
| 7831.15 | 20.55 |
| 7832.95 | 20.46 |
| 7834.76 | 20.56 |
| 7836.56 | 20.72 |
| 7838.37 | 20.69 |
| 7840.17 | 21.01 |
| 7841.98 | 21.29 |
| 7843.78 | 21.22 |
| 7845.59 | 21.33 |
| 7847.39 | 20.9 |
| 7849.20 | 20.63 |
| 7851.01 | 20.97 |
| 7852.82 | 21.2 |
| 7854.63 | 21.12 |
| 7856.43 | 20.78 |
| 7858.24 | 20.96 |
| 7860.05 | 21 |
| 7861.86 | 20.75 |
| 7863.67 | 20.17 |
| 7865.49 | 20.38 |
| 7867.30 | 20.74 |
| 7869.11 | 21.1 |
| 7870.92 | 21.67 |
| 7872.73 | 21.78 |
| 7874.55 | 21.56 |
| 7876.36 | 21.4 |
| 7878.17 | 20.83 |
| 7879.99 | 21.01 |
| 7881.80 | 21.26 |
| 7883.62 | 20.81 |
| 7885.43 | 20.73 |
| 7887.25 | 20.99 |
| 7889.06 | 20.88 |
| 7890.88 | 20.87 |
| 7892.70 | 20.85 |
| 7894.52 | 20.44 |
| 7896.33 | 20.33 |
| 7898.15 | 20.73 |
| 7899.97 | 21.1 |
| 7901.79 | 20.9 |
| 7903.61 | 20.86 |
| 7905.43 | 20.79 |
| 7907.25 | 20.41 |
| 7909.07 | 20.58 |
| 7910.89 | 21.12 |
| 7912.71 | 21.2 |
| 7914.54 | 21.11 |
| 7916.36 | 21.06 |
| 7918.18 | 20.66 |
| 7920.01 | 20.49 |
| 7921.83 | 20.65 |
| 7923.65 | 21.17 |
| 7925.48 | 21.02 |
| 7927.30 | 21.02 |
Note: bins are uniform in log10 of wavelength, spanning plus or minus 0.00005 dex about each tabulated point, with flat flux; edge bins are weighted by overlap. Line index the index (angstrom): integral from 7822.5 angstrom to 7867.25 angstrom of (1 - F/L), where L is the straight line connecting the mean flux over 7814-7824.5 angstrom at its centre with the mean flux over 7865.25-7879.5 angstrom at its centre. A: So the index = 0.8 angstrom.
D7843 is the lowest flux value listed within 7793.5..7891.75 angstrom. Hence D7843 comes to 20.16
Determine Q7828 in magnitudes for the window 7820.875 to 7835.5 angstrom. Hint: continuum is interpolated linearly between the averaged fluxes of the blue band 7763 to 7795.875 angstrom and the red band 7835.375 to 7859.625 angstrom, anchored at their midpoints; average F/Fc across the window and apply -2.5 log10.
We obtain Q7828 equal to 0.00 mag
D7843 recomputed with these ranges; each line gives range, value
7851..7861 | 20.78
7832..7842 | 20.46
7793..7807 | 20.23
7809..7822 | 20.4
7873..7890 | 20.73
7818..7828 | 21.17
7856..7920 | 20.17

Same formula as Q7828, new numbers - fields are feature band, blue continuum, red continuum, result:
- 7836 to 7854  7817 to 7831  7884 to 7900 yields 0.01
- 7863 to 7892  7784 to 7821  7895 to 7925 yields -0.01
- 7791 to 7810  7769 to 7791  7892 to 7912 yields 0.01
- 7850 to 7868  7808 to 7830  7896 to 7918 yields 0.01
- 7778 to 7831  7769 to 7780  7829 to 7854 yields 0.00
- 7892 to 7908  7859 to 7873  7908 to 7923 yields 0.01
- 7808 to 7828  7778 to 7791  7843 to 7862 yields 0.00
